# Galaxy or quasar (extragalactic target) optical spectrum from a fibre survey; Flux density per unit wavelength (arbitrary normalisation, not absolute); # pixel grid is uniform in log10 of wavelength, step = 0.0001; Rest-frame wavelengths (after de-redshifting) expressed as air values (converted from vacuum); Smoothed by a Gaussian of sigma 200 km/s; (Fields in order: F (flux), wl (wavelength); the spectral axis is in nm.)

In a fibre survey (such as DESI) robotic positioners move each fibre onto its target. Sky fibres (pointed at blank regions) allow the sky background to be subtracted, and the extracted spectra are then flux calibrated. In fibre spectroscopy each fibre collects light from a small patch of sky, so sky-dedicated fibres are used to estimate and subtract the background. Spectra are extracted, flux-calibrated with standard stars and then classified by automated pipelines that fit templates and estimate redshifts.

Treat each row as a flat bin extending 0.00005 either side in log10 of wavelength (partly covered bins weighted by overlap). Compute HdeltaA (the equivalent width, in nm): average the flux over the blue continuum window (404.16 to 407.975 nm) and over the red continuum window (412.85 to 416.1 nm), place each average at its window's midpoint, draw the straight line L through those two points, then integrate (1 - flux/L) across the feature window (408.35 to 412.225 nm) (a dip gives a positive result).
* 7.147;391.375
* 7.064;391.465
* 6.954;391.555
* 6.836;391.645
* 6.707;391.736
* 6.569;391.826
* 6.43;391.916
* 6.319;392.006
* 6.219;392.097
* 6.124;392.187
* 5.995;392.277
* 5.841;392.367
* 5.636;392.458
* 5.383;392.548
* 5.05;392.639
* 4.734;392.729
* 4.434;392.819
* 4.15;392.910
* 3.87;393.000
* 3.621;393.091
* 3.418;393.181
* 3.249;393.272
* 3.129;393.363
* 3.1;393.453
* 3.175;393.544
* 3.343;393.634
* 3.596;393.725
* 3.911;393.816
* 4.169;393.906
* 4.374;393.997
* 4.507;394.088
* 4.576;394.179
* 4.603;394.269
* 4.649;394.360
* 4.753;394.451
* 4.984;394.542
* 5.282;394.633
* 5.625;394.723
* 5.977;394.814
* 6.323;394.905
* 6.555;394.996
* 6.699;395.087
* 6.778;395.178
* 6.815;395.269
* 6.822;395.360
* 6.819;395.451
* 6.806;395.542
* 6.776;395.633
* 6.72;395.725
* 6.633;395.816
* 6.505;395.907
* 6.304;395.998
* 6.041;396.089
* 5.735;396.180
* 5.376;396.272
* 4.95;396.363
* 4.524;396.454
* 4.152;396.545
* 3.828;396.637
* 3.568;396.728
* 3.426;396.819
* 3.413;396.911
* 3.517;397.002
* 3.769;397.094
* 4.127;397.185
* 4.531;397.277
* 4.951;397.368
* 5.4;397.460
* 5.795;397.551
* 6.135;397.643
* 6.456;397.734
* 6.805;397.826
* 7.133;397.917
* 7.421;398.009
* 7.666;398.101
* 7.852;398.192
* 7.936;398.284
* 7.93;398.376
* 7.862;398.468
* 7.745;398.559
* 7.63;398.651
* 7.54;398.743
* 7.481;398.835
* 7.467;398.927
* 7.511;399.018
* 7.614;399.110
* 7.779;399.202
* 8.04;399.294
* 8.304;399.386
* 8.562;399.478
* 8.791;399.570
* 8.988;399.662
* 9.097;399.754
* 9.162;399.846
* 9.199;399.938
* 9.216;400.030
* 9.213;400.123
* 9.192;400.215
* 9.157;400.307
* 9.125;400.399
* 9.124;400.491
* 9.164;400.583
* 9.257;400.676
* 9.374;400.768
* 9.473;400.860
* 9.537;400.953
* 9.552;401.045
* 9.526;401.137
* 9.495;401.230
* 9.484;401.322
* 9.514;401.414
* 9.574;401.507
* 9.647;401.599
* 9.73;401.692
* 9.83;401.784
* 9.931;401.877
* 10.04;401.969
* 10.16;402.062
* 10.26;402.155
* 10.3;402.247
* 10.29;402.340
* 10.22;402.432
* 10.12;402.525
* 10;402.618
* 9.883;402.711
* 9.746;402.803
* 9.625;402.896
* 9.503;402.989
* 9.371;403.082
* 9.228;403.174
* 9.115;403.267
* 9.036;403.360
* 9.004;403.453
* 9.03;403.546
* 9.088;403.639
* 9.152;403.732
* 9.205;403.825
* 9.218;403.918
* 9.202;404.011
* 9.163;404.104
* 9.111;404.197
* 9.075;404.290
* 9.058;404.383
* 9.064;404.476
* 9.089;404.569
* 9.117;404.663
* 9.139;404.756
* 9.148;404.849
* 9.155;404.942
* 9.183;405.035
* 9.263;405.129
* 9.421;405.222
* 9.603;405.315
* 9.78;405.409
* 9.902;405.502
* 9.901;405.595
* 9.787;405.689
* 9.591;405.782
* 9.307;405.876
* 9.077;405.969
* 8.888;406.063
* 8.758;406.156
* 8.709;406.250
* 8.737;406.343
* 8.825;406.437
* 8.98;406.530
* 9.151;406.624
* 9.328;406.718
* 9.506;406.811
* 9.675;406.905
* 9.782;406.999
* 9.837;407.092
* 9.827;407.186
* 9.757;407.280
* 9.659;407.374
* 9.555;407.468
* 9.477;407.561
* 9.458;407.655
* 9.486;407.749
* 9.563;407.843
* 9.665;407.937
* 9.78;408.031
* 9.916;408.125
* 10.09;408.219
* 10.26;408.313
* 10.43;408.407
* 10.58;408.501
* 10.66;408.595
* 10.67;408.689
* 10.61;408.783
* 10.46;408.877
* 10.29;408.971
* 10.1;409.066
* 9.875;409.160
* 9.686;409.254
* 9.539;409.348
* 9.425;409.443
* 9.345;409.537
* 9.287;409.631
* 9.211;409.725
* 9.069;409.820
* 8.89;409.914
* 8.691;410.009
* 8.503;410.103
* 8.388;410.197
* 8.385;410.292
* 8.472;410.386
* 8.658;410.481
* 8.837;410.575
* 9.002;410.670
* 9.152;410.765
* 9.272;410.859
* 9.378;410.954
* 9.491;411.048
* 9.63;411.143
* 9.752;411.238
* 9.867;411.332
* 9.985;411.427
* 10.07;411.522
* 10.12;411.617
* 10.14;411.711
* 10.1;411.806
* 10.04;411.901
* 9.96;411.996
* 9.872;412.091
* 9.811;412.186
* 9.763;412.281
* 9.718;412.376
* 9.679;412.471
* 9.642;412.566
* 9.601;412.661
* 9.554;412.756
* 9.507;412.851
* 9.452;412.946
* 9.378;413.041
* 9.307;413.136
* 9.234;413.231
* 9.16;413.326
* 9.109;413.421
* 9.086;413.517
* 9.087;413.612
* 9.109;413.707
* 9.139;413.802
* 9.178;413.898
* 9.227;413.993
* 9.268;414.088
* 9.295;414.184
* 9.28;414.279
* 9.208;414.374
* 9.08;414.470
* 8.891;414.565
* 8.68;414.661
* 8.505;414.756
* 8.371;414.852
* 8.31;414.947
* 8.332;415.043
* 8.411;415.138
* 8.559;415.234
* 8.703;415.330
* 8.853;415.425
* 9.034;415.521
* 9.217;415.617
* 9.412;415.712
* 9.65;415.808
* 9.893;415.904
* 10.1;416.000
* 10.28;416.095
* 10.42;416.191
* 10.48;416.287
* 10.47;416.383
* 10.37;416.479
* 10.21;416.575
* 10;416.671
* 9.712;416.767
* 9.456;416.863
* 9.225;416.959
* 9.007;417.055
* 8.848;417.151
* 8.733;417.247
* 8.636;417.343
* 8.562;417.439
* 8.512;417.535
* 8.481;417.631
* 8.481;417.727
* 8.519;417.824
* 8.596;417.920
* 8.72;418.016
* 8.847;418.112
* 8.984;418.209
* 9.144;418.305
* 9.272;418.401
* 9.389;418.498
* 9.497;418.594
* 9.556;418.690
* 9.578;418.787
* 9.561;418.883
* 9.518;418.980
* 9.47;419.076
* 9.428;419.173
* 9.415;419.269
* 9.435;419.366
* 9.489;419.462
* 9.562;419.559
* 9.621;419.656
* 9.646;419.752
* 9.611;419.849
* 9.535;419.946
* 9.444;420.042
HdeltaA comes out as -0.158 nm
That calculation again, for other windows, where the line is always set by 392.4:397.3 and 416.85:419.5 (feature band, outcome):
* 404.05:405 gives -0.35 nm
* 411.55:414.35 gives -0.47 nm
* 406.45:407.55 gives -0.38 nm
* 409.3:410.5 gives -0.21 nm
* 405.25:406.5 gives -0.44 nm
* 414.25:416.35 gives -0.15 nm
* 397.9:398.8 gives -0.35 nm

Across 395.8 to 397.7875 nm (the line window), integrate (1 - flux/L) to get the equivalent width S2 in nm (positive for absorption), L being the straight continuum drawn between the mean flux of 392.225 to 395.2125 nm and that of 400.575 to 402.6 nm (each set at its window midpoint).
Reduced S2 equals 0.51 nm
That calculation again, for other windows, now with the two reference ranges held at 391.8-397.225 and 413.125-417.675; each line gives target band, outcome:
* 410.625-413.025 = -0.339 nm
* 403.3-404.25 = -0.306 nm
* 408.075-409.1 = -0.328 nm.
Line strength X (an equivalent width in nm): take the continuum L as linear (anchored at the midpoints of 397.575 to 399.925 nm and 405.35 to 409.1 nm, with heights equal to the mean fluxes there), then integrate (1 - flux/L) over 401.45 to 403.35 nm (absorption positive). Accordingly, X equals -0.26 nm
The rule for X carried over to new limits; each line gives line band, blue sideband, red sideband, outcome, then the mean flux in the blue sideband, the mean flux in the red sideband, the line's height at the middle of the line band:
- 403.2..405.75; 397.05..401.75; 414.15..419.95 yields -0.26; 8.07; 9.24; 8.41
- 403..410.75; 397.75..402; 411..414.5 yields -0.21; 8.67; 9.54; 9.14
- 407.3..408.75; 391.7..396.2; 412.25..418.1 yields -0.38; 5.31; 9.22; 7.91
